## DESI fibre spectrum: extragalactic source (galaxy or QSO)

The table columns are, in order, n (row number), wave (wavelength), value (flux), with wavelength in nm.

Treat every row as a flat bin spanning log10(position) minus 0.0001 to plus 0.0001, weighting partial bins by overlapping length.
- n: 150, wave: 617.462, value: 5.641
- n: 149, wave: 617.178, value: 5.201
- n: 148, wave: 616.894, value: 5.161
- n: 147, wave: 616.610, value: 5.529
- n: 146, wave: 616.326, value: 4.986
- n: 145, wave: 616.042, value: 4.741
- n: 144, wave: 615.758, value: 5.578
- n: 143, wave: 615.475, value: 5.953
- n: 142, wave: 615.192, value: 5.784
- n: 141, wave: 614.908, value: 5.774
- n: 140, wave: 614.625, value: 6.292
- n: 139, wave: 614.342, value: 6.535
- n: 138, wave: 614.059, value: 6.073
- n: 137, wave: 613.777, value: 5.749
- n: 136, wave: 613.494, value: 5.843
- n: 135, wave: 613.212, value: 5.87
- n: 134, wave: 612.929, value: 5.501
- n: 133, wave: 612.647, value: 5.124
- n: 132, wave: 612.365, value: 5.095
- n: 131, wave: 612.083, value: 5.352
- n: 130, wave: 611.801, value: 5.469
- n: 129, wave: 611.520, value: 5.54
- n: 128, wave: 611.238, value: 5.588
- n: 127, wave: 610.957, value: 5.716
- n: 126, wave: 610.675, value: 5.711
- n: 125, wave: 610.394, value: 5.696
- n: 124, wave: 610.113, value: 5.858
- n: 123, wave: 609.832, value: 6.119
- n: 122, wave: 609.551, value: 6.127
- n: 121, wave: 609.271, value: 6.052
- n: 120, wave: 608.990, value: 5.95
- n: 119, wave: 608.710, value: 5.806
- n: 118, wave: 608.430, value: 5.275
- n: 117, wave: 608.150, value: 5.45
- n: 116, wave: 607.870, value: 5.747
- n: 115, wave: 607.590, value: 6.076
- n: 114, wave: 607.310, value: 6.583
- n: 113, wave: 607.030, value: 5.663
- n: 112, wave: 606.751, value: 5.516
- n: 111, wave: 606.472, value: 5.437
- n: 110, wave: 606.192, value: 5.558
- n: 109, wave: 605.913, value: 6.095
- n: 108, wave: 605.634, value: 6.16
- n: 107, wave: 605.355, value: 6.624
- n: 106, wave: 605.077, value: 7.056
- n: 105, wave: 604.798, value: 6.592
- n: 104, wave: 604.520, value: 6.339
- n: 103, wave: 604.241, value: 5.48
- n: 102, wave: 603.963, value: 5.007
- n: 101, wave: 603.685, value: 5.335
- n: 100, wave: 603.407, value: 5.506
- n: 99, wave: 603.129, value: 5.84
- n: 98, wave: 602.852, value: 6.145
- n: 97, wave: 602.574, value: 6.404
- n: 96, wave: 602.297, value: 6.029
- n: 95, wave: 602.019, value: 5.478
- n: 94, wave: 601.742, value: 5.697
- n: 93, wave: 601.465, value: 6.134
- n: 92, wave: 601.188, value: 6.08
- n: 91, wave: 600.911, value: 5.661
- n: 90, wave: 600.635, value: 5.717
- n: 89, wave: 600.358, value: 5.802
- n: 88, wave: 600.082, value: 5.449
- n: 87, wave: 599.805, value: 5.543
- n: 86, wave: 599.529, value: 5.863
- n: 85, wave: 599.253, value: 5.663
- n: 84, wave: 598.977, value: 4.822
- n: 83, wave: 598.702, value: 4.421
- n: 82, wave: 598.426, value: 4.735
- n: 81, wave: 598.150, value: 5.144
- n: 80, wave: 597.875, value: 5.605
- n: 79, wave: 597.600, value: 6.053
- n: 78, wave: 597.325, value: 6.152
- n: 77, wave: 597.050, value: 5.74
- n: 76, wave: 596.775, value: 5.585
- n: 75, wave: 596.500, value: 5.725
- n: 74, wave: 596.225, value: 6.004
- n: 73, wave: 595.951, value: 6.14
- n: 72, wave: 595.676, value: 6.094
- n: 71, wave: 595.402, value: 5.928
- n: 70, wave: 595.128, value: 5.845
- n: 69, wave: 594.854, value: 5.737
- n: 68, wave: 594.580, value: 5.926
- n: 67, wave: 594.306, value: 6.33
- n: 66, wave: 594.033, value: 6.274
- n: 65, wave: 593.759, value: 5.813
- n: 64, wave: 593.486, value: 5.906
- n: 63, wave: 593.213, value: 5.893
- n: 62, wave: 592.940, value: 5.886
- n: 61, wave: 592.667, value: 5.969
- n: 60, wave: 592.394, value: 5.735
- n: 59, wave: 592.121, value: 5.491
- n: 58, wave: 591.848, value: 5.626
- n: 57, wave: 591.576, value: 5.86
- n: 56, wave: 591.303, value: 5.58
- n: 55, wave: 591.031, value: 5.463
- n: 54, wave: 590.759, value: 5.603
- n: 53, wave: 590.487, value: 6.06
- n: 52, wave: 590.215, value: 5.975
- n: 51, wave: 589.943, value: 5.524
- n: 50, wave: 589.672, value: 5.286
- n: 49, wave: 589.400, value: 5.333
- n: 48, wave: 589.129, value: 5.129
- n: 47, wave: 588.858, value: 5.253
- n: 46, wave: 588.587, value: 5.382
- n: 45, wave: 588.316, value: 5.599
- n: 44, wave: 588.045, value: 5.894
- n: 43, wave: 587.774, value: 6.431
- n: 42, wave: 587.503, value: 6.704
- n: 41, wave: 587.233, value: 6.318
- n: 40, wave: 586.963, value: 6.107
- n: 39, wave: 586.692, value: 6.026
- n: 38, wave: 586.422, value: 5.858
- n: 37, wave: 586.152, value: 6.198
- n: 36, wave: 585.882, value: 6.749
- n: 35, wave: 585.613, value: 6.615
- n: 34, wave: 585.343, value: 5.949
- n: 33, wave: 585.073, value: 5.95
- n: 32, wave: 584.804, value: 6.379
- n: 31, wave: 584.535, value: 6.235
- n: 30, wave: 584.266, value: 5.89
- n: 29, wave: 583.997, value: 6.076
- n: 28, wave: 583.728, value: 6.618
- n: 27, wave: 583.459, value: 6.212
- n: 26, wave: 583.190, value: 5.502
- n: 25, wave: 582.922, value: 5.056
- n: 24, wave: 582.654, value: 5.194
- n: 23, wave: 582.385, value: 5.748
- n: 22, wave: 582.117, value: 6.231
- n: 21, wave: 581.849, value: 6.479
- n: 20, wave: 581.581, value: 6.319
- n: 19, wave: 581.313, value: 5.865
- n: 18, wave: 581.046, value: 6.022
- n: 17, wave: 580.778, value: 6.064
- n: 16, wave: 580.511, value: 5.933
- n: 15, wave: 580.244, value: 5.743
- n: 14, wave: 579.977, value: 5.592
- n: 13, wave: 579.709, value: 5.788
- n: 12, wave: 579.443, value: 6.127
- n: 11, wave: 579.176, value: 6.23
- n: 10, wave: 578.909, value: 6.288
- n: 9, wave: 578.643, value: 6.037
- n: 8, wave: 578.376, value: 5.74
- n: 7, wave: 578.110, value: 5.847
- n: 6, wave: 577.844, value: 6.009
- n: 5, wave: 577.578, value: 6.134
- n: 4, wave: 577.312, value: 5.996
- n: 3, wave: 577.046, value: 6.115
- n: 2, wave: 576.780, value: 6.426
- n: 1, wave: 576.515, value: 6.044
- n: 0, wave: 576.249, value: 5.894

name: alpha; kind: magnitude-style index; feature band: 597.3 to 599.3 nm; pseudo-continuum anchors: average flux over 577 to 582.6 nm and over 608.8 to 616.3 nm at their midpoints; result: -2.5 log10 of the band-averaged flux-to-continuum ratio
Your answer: 0.11 mag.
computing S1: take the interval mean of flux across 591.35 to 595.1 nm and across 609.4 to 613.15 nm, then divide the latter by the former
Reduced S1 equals 1.0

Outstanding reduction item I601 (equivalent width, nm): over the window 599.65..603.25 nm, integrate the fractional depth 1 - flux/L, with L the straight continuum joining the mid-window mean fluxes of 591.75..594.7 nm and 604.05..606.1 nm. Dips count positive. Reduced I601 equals 0.19 nm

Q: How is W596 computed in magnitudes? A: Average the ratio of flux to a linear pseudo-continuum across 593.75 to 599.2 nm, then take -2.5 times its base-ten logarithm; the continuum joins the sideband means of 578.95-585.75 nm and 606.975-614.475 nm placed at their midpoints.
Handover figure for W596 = 0.03 mag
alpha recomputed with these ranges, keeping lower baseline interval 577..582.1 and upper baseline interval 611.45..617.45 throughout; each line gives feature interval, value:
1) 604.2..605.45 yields -0.140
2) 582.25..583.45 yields 0.098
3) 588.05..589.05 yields 0.086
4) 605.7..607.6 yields -0.031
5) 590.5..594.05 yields 0.017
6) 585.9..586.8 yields -0.033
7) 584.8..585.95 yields -0.063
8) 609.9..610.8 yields -0.029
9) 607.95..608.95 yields 0.016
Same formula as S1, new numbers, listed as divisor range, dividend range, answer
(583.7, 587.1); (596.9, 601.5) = 0.90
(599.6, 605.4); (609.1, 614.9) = 0.98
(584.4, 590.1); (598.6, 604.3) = 0.95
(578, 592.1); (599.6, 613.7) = 0.98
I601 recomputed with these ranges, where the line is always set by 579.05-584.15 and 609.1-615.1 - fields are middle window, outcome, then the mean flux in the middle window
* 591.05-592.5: 0.06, 5.64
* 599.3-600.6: 0.04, 5.67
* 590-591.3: 0.03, 5.74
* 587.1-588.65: -0.05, 6.08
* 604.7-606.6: -0.13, 6.21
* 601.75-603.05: -0.03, 5.98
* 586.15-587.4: -0.04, 6.11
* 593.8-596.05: -0.06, 6.02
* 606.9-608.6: 0.00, 5.8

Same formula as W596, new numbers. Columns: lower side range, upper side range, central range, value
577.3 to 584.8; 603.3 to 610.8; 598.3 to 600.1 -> 0.139 mag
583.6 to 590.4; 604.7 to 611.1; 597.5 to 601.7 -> 0.084 mag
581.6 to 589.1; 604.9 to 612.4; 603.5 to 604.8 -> 0.041 mag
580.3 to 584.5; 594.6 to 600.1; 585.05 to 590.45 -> -0.015 mag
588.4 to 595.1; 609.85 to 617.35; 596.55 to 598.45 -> 0.011 mag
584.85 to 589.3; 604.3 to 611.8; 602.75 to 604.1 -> 0.073 mag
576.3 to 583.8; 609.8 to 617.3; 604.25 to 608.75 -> -0.055 mag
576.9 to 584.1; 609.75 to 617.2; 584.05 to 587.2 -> -0.049 mag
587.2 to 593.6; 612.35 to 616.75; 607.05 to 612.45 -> -0.013 mag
